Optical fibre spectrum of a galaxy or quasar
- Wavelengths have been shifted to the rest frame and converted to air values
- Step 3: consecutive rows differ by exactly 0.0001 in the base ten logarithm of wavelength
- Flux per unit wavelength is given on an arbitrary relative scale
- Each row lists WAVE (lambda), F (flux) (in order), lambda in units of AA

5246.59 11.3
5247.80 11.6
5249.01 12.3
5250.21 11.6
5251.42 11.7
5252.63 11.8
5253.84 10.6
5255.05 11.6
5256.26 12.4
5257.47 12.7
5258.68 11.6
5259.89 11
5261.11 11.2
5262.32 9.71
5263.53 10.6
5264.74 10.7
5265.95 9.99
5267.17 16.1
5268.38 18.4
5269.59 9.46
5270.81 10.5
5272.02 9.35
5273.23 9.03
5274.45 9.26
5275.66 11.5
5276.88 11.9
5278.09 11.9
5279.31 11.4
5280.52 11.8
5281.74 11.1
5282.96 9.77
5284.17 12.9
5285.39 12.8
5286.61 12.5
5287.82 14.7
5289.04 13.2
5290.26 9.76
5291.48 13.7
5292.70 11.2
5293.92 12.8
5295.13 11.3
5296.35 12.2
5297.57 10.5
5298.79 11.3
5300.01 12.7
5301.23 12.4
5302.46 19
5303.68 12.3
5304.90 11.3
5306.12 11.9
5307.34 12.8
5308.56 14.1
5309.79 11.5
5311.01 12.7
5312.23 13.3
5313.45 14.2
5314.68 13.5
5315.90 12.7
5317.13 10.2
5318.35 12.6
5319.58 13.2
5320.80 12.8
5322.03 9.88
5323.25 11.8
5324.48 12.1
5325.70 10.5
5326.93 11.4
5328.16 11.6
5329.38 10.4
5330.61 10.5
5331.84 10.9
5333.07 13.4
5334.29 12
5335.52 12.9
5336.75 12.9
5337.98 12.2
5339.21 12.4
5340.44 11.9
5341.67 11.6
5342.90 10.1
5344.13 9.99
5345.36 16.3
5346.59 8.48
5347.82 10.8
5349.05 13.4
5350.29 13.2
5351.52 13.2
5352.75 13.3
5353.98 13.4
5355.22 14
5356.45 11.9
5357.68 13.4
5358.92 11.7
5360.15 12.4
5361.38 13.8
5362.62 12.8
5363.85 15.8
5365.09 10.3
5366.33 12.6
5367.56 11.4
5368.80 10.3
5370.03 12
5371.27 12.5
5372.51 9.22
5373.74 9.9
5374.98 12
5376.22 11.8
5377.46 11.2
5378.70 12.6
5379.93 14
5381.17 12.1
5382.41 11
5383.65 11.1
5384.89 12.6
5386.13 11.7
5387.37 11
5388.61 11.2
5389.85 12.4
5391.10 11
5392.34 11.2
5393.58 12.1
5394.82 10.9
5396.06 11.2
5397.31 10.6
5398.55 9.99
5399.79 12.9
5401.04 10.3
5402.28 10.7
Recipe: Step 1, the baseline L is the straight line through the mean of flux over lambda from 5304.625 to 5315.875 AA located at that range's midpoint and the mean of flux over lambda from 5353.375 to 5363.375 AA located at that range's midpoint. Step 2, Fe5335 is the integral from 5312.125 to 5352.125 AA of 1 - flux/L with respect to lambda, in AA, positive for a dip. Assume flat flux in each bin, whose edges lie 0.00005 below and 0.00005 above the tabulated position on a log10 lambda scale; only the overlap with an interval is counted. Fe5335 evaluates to 2.8 AA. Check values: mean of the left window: 12.9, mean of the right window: 13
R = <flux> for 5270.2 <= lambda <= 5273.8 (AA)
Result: 9.65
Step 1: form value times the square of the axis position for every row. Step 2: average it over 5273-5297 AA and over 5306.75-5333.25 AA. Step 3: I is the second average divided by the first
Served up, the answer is 1.0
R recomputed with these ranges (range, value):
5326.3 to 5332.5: 11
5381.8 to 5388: 11.5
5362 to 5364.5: 14.2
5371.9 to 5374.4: 9.62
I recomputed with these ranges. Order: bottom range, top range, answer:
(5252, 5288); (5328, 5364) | 1.10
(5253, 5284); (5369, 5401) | 1.06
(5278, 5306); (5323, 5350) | 0.97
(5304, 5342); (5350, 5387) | 1.03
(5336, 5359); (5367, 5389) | 0.95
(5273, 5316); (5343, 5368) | 1.05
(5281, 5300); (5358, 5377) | 1.02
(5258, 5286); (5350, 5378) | 1.11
